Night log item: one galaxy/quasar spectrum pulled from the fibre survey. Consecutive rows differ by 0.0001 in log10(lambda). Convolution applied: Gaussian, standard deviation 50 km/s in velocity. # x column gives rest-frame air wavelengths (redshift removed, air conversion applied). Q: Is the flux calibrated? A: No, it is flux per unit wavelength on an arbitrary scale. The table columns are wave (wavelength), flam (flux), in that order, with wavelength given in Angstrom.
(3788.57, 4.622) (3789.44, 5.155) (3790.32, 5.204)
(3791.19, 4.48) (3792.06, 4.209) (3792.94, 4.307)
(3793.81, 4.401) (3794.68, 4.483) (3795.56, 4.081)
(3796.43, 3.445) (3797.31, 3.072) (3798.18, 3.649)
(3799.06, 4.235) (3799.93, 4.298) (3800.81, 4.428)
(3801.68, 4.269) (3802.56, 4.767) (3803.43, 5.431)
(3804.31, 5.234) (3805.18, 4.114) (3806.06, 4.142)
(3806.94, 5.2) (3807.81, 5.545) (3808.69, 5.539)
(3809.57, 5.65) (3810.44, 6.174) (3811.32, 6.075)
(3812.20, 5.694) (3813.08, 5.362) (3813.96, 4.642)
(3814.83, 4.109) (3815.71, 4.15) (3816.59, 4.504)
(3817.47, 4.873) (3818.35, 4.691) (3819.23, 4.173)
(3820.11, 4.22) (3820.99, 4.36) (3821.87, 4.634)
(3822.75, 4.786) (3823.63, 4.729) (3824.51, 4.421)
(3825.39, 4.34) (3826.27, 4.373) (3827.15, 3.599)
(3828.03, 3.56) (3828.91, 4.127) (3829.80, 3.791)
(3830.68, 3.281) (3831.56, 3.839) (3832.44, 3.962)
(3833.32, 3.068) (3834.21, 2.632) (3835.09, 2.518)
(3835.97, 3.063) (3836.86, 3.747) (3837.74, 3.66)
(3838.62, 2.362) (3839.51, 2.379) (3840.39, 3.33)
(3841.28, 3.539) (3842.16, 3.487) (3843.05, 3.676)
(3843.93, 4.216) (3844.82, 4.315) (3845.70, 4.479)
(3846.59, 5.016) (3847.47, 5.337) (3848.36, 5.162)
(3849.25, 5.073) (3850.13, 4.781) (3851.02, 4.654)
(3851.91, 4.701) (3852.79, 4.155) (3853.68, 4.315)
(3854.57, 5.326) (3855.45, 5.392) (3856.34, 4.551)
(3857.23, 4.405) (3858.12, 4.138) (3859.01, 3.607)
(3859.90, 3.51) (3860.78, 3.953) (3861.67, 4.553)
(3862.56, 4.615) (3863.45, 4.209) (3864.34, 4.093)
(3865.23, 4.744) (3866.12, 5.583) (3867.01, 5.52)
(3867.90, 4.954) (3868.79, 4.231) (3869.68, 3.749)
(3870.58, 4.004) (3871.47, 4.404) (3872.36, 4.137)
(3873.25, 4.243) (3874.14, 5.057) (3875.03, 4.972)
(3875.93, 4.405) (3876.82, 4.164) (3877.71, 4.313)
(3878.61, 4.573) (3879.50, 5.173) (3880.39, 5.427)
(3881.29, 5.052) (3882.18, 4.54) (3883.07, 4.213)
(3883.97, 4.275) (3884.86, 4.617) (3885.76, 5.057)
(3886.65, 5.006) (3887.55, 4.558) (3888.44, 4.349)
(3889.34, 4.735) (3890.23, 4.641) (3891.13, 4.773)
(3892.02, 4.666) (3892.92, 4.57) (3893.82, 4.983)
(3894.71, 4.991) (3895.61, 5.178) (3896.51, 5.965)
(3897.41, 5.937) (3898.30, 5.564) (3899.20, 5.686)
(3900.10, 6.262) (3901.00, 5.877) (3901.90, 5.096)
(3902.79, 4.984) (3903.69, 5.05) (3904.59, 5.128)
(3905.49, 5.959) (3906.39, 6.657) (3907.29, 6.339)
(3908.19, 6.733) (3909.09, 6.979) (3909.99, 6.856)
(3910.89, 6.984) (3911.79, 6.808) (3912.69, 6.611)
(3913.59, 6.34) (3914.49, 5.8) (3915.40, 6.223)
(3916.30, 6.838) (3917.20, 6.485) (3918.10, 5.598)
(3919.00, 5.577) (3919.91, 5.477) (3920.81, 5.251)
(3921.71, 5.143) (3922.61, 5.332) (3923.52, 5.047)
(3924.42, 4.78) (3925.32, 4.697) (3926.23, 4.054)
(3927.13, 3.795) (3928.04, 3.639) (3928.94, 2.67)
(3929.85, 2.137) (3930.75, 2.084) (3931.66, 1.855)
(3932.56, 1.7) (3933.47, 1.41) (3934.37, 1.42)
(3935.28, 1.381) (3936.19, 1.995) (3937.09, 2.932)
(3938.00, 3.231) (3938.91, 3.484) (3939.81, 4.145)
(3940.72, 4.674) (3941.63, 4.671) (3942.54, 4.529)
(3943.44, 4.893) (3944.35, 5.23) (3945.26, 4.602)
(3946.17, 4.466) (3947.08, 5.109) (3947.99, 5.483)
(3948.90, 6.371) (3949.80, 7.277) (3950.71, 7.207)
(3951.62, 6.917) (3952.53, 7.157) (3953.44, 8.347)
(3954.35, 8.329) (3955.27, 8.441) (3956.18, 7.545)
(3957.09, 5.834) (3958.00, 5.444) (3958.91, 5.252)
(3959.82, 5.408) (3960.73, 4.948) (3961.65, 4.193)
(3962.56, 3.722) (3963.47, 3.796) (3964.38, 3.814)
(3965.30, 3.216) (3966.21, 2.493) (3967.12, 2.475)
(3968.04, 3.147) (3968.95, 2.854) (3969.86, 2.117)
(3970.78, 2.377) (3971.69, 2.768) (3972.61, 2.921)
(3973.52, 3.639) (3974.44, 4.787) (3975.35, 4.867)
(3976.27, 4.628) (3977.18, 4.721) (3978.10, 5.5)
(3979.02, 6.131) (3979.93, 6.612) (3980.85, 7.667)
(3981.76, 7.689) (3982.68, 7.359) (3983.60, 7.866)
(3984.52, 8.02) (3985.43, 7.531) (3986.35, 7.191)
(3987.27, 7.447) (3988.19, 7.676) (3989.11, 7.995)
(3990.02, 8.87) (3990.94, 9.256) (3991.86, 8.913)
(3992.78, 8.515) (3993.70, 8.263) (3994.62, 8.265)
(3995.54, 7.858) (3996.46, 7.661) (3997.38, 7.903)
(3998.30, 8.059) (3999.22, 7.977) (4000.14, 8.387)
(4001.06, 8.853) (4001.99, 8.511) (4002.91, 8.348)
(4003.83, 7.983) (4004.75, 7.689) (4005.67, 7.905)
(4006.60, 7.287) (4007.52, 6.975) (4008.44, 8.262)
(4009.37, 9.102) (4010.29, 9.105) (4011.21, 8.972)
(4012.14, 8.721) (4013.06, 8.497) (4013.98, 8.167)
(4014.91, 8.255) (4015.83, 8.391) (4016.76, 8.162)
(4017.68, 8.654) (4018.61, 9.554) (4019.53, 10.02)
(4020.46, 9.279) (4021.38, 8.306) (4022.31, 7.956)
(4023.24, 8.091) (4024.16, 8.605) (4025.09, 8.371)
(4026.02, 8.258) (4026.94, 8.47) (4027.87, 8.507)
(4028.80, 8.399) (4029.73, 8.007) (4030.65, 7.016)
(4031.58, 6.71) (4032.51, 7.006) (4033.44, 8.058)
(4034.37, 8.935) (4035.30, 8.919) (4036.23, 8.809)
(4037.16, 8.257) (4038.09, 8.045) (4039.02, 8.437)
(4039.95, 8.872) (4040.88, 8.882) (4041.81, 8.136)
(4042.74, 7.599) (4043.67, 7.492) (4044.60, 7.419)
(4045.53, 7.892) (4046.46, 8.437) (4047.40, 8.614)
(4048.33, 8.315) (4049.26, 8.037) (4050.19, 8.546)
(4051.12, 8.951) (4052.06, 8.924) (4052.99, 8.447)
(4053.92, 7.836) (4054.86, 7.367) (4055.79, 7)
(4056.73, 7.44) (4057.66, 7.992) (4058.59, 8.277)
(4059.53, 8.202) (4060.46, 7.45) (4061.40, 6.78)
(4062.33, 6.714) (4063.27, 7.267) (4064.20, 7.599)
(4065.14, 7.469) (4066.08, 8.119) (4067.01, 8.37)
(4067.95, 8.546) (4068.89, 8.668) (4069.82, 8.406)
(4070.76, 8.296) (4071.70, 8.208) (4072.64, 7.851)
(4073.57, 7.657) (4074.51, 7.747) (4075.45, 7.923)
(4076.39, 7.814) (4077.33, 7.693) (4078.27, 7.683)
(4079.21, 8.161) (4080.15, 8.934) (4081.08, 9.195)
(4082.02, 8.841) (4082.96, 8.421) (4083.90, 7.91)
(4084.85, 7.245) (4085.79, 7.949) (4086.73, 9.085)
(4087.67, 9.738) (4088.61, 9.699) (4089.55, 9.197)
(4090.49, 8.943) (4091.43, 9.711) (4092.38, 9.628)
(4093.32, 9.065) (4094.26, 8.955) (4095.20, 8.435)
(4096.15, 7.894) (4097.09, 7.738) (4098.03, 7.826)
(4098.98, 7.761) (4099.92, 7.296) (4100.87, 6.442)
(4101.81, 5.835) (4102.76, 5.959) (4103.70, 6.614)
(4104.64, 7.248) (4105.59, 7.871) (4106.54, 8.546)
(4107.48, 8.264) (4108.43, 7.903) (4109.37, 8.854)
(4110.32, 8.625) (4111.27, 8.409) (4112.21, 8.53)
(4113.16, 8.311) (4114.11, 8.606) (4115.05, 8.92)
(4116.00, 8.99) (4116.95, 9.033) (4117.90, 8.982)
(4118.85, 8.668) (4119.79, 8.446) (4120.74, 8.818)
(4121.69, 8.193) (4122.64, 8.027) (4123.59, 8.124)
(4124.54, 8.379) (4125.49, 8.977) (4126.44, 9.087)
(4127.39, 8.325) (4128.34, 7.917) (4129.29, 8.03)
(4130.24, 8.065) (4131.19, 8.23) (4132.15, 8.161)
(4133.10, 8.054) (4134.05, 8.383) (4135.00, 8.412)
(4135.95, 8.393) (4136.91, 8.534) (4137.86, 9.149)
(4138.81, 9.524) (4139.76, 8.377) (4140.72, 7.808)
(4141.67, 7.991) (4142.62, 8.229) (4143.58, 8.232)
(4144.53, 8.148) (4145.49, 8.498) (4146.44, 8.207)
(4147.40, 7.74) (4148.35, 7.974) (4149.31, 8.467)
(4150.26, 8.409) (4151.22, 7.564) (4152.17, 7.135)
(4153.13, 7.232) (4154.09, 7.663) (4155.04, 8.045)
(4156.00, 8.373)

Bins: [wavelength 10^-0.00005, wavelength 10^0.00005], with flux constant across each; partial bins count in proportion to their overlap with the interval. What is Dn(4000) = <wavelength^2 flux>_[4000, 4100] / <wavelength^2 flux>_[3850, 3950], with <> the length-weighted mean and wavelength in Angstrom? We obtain 1.88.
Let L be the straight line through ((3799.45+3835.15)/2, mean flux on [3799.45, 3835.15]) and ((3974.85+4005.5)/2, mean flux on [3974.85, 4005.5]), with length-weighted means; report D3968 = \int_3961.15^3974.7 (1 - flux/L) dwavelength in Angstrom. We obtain 7.5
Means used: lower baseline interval 4.49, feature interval 3.2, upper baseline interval 7.58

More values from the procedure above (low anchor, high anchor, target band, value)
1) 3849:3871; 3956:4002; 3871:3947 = 5.0 Angstrom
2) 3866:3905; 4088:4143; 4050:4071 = -1.2 Angstrom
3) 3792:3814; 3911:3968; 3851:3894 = 1.6 Angstrom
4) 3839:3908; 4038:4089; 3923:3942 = 8.7 Angstrom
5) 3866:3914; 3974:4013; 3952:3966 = 2.4 Angstrom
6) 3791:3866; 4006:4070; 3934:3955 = 4.8 Angstrom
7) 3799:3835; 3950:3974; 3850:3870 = 0.3 Angstrom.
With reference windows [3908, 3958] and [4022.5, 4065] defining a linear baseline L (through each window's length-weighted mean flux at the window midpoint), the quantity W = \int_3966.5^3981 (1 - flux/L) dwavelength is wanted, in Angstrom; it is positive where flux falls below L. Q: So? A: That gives 4.9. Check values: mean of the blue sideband 5.06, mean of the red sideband 8.03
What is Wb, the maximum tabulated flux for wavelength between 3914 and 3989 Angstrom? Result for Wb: 8.441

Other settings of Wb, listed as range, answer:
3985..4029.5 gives 10.02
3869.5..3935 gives 6.984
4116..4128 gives 9.087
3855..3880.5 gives 5.583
